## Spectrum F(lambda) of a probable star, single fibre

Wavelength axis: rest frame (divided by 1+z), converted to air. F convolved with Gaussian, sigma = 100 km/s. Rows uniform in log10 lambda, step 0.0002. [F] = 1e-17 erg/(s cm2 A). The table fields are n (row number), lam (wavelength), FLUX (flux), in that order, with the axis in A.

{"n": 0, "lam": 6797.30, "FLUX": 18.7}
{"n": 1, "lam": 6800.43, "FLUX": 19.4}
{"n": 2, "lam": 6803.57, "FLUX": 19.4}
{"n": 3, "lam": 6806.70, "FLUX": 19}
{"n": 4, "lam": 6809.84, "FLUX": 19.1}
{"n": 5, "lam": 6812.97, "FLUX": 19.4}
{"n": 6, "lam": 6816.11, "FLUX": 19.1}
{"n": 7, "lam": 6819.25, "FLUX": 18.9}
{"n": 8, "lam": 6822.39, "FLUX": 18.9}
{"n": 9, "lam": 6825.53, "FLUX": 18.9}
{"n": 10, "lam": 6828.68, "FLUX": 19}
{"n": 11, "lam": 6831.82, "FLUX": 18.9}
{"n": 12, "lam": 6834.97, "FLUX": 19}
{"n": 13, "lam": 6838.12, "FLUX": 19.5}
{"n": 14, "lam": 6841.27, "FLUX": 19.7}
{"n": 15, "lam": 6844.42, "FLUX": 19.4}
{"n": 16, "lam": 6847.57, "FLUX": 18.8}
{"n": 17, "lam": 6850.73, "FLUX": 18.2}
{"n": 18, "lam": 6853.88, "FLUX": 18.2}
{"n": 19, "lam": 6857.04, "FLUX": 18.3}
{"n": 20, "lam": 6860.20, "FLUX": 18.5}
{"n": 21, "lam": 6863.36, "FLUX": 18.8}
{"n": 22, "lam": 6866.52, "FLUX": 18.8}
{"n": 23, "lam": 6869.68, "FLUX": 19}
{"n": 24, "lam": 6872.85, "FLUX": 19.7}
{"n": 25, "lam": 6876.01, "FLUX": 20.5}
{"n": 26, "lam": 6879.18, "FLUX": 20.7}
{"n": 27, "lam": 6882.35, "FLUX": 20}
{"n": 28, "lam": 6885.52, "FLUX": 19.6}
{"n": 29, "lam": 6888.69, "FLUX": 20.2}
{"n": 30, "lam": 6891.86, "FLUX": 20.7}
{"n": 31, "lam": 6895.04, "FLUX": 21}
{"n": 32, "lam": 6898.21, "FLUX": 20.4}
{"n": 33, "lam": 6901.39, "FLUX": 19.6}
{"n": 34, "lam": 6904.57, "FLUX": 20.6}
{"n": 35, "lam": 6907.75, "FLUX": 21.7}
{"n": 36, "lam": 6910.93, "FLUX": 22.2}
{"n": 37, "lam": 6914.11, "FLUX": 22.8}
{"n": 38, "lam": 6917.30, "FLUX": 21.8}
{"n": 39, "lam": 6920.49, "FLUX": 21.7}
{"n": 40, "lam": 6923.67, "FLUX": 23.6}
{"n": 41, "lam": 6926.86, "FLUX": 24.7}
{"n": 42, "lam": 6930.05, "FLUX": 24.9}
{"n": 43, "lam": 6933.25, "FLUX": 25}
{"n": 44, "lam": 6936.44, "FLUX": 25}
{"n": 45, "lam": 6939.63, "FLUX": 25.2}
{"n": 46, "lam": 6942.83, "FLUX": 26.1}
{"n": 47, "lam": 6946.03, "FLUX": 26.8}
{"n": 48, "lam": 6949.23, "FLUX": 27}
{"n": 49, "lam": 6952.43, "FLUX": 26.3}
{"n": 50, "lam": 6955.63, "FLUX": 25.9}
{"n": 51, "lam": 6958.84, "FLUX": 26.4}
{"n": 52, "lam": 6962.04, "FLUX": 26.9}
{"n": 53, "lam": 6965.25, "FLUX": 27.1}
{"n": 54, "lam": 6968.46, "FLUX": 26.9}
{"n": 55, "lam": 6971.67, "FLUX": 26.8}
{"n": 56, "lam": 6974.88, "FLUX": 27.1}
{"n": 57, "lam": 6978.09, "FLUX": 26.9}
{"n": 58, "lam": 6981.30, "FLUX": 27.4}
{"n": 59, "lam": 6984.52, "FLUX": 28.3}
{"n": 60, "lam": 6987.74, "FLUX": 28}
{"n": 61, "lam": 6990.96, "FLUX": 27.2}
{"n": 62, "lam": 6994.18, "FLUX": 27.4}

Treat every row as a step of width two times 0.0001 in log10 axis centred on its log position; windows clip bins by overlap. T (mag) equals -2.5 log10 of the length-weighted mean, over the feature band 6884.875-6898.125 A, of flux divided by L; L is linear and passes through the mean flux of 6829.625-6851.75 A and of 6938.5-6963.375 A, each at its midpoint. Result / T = 0.10 mag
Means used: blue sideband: 19.1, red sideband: 26.3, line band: 20.4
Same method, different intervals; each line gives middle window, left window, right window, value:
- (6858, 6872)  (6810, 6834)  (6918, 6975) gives 0.14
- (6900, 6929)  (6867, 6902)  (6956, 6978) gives 0.02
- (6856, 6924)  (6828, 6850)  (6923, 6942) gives 0.09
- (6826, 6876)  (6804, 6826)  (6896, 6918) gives 0.05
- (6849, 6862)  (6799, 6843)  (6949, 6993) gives 0.15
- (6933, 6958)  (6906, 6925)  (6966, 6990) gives -0.05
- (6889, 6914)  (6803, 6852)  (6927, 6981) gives 0.11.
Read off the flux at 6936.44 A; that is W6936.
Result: 25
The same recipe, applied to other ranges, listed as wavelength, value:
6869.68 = 19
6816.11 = 19.1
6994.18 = 27.4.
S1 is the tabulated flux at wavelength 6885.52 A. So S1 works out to 19.6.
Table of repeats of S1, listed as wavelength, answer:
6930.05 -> 24.9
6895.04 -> 21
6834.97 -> 19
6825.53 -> 18.9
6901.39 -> 19.6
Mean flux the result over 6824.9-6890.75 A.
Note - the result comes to 19.2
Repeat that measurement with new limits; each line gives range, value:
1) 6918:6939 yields 24.1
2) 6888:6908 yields 20.5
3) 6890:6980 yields 24.3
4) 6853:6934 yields 20.9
